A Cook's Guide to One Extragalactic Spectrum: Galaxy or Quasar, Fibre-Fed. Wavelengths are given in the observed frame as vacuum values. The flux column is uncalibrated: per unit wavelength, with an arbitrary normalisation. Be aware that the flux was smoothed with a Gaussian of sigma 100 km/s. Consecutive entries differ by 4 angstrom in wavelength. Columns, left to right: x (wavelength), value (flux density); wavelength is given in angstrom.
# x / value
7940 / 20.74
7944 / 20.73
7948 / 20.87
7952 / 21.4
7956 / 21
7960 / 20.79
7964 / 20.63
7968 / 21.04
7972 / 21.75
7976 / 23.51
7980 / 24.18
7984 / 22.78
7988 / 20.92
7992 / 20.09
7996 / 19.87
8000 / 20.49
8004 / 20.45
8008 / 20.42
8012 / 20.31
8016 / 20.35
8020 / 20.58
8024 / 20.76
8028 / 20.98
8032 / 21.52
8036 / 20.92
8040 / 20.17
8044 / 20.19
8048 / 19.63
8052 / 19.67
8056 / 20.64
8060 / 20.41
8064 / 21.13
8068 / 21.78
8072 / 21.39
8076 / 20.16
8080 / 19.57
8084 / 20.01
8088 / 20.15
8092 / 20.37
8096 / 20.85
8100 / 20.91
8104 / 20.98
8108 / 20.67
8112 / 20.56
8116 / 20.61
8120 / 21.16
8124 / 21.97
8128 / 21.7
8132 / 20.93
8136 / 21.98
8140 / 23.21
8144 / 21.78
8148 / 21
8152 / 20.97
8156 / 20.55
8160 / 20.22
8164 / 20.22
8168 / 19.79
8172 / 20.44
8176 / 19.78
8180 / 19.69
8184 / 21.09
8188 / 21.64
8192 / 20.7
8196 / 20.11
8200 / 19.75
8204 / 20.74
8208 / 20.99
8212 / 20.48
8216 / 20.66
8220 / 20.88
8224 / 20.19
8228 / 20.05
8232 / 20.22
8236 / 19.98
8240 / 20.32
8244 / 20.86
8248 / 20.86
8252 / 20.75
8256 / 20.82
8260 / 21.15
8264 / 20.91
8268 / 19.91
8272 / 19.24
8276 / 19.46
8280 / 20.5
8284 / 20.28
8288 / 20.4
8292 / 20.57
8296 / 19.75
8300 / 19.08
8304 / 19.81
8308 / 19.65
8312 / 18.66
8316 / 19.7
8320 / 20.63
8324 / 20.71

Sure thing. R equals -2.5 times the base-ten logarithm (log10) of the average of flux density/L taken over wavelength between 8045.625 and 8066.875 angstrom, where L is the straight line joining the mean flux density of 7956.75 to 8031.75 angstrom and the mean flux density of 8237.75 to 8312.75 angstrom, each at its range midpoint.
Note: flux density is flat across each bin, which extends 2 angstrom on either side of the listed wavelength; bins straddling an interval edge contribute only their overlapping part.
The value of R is 0.03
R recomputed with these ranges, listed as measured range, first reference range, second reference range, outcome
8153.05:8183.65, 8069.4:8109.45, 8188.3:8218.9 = 0.02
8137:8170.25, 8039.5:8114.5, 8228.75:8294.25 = -0.03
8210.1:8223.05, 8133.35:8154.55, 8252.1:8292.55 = 0.02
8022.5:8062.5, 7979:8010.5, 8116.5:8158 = 0.04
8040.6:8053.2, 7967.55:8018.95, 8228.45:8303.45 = 0.06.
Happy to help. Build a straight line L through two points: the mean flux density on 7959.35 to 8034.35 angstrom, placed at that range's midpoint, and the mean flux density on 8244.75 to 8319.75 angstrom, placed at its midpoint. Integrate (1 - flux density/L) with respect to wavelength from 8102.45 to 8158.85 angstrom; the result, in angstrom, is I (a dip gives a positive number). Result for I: -1.7 angstrom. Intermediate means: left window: 21.1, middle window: 21.3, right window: 20.1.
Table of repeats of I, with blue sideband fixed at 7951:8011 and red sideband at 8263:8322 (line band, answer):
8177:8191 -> -0.2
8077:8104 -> 0.6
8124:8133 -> -0.4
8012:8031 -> 0.4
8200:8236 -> -0.4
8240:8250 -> -0.3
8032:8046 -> 0.3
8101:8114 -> 0.0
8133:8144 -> -0.9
